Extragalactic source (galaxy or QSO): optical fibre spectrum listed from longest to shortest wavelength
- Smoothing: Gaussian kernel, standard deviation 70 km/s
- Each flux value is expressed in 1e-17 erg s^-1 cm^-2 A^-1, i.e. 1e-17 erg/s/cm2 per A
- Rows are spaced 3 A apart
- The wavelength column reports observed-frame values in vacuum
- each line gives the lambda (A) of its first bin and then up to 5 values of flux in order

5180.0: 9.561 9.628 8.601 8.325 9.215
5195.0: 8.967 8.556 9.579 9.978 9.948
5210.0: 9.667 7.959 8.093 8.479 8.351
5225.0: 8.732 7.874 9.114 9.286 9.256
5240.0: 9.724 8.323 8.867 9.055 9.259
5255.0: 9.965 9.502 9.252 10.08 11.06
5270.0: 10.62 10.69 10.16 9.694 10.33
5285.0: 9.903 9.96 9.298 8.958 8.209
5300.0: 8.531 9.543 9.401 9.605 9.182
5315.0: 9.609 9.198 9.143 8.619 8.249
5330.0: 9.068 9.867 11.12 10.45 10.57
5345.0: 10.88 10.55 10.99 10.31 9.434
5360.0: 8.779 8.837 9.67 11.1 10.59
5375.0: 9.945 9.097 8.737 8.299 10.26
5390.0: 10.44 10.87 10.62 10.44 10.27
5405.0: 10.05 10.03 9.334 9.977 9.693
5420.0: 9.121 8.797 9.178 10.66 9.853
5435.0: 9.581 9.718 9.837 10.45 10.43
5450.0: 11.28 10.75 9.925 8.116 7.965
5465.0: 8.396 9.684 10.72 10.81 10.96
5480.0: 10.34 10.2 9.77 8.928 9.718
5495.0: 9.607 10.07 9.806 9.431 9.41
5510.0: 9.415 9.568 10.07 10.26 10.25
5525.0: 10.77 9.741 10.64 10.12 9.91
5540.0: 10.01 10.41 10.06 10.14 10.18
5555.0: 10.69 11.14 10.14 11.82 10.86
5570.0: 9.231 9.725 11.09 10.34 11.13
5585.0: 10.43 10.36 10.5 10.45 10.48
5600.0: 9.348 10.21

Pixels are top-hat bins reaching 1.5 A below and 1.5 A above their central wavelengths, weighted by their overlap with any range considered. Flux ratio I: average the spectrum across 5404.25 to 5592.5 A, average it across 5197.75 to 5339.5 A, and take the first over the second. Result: 1.07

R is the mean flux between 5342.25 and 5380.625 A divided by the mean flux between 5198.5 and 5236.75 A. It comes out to 1.12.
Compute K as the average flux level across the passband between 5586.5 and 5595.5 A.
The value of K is 10.4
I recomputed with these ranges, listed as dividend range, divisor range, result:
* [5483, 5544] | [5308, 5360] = 1.01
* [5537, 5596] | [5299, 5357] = 1.07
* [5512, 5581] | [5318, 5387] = 1.06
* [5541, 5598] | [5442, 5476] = 1.06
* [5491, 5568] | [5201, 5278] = 1.09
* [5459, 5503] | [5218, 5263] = 1.08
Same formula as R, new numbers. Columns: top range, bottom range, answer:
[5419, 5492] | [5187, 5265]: 1.09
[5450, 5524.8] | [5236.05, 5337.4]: 1.03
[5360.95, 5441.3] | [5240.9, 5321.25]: 1.03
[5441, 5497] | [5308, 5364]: 1.02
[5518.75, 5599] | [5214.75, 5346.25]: 1.10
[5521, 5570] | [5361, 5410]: 1.05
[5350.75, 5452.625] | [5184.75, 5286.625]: 1.06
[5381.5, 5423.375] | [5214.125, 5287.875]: 1.05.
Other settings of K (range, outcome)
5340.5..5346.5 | 10.7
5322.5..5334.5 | 8.95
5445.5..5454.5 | 10.8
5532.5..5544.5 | 10.1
